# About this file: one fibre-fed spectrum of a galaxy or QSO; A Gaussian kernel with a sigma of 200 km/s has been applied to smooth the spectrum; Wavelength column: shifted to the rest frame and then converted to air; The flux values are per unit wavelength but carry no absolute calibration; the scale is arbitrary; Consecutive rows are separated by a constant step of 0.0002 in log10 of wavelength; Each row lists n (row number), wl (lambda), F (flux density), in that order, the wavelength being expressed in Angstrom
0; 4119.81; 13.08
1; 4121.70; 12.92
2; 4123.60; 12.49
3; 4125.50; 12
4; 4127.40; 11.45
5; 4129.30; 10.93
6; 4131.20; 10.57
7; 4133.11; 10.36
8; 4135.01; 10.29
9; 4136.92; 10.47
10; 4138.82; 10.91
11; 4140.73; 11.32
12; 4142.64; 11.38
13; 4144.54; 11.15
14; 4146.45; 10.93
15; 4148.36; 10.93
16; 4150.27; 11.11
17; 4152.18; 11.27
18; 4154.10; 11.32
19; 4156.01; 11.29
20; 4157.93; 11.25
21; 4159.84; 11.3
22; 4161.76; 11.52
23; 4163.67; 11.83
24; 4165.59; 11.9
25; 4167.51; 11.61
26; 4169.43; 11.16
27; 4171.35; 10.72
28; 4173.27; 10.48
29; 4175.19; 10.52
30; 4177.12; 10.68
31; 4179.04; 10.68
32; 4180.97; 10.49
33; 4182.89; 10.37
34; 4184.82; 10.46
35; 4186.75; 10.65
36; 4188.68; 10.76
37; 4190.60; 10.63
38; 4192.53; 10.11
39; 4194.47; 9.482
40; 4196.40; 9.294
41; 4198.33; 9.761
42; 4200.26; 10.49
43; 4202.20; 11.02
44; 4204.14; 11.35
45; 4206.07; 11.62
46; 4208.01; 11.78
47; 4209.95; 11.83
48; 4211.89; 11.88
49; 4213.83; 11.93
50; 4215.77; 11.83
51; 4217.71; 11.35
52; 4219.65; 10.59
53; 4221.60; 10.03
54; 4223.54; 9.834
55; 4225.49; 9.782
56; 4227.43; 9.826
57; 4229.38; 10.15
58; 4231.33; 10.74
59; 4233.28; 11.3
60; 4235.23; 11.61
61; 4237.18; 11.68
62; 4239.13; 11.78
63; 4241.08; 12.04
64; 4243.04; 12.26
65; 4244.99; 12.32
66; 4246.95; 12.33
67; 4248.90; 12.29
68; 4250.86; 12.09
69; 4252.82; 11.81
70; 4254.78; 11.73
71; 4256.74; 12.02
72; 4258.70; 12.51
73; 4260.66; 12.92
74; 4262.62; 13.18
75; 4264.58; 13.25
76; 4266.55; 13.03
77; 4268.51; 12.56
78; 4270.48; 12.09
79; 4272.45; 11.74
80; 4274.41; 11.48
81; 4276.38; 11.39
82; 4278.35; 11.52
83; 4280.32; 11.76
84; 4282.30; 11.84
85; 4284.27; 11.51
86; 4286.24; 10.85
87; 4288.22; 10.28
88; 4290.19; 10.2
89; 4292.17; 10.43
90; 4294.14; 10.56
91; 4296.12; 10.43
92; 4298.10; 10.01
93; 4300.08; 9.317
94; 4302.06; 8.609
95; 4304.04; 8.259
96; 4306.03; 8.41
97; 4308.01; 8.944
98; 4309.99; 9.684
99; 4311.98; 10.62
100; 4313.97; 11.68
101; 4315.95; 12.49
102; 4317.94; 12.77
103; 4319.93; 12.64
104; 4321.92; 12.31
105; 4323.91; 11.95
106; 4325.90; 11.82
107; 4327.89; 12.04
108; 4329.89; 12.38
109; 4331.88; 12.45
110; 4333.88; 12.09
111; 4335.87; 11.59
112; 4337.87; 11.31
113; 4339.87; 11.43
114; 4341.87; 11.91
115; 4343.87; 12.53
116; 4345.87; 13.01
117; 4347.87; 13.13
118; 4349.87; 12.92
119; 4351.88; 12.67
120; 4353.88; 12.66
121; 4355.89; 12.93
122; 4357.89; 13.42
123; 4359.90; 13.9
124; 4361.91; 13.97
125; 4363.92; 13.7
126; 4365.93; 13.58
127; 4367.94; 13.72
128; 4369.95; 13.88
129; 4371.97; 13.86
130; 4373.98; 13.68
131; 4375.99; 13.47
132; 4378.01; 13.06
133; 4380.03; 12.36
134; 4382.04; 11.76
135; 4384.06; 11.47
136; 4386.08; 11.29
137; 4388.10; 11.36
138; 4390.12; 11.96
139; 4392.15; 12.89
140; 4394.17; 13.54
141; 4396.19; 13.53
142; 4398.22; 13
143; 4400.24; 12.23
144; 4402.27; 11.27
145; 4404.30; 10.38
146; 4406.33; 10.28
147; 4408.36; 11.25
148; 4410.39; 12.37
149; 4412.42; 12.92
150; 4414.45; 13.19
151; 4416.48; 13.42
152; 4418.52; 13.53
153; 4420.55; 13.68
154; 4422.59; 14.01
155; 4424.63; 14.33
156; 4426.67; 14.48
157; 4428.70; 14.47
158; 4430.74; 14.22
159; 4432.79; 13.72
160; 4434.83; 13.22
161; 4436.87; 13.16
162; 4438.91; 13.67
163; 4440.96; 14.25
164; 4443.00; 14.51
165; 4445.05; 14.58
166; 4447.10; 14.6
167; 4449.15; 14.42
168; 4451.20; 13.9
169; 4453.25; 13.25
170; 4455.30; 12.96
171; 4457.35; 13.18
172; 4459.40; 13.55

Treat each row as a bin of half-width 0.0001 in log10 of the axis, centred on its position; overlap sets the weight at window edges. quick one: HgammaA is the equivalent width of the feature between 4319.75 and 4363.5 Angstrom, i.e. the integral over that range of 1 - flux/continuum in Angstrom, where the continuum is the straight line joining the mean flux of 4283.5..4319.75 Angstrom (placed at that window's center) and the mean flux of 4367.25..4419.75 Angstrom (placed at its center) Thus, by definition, -4.8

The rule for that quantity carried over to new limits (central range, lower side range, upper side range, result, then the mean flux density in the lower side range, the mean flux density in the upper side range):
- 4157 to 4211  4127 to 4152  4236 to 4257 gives 2.5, 10.9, 12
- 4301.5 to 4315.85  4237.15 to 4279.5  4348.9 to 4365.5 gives 3.5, 12.2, 13.3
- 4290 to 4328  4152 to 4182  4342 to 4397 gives 5.4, 11.1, 13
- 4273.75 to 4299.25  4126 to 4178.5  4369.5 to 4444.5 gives 2.4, 11.1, 13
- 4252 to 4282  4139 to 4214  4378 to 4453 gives -1.1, 11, 13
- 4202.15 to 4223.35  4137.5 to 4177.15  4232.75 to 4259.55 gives 0.6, 11.2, 12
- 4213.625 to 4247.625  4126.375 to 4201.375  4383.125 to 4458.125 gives 0.7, 10.8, 13.1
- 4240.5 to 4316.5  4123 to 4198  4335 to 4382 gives 5.2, 10.9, 13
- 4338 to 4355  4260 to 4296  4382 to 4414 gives -0.9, 11.7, 12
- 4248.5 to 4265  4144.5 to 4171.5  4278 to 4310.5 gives -3.1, 11.3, 10.1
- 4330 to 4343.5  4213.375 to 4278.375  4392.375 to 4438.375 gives 0.6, 11.7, 13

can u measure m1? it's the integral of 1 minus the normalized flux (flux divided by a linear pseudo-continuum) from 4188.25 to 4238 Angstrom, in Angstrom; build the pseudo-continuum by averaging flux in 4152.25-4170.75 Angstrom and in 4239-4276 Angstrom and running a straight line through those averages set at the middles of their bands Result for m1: 4.6 Angstrom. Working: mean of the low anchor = 11.4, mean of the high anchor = 12.3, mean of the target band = 10.8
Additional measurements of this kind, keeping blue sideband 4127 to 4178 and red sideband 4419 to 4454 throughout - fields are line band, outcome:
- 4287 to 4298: 1.9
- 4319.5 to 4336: 0.9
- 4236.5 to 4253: -0.1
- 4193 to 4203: 1.3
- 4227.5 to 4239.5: 0.8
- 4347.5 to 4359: 0.2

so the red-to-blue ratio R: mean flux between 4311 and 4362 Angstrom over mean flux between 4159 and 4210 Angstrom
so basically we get 1.15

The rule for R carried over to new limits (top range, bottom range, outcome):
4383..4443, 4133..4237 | 1.18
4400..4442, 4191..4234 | 1.22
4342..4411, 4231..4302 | 1.09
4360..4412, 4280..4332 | 1.16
